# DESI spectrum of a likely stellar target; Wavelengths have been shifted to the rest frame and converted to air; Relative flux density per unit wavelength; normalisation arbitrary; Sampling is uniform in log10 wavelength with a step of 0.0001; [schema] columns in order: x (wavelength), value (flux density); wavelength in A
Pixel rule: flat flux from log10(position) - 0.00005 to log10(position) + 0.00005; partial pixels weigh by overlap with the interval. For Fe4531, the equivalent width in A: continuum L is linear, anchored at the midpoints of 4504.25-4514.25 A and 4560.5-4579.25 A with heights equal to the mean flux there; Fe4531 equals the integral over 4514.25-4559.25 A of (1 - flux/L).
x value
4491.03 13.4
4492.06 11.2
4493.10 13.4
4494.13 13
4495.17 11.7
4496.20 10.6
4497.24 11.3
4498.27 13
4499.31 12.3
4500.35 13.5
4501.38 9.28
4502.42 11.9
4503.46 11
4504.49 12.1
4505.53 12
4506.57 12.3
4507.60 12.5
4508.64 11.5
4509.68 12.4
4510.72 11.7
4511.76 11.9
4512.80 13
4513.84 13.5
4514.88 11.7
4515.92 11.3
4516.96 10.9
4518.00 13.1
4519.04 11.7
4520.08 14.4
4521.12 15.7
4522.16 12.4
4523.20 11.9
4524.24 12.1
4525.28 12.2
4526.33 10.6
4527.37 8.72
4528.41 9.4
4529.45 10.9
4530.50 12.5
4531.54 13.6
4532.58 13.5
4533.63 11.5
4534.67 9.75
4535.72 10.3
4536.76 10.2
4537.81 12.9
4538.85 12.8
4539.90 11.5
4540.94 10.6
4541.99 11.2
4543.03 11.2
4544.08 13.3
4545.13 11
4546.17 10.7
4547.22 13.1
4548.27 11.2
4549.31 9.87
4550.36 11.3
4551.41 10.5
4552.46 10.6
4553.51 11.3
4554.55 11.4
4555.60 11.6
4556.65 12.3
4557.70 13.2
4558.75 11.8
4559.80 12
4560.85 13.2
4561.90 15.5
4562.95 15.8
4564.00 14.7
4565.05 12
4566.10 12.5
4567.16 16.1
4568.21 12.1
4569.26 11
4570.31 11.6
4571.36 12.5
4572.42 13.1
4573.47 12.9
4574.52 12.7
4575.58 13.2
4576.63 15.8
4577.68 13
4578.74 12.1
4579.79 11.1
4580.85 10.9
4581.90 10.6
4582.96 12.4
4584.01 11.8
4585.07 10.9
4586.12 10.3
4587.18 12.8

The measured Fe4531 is 3.8 A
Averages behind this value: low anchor 12.3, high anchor 13.3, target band 11.7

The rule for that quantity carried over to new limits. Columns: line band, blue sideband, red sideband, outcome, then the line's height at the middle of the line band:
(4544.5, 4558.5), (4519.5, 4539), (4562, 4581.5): 1.2 A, 12.4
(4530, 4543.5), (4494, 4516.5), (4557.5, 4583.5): 0.8 A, 12.4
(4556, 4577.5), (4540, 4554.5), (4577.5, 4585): -3.3 A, 11.4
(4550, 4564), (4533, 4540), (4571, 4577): 0.0 A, 12.4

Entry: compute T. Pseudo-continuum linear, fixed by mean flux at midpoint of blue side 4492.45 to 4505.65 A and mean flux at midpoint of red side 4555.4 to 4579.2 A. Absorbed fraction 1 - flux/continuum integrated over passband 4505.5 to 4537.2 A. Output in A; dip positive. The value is 1.0 A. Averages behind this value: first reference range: 11.9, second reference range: 13.1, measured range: 11.9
